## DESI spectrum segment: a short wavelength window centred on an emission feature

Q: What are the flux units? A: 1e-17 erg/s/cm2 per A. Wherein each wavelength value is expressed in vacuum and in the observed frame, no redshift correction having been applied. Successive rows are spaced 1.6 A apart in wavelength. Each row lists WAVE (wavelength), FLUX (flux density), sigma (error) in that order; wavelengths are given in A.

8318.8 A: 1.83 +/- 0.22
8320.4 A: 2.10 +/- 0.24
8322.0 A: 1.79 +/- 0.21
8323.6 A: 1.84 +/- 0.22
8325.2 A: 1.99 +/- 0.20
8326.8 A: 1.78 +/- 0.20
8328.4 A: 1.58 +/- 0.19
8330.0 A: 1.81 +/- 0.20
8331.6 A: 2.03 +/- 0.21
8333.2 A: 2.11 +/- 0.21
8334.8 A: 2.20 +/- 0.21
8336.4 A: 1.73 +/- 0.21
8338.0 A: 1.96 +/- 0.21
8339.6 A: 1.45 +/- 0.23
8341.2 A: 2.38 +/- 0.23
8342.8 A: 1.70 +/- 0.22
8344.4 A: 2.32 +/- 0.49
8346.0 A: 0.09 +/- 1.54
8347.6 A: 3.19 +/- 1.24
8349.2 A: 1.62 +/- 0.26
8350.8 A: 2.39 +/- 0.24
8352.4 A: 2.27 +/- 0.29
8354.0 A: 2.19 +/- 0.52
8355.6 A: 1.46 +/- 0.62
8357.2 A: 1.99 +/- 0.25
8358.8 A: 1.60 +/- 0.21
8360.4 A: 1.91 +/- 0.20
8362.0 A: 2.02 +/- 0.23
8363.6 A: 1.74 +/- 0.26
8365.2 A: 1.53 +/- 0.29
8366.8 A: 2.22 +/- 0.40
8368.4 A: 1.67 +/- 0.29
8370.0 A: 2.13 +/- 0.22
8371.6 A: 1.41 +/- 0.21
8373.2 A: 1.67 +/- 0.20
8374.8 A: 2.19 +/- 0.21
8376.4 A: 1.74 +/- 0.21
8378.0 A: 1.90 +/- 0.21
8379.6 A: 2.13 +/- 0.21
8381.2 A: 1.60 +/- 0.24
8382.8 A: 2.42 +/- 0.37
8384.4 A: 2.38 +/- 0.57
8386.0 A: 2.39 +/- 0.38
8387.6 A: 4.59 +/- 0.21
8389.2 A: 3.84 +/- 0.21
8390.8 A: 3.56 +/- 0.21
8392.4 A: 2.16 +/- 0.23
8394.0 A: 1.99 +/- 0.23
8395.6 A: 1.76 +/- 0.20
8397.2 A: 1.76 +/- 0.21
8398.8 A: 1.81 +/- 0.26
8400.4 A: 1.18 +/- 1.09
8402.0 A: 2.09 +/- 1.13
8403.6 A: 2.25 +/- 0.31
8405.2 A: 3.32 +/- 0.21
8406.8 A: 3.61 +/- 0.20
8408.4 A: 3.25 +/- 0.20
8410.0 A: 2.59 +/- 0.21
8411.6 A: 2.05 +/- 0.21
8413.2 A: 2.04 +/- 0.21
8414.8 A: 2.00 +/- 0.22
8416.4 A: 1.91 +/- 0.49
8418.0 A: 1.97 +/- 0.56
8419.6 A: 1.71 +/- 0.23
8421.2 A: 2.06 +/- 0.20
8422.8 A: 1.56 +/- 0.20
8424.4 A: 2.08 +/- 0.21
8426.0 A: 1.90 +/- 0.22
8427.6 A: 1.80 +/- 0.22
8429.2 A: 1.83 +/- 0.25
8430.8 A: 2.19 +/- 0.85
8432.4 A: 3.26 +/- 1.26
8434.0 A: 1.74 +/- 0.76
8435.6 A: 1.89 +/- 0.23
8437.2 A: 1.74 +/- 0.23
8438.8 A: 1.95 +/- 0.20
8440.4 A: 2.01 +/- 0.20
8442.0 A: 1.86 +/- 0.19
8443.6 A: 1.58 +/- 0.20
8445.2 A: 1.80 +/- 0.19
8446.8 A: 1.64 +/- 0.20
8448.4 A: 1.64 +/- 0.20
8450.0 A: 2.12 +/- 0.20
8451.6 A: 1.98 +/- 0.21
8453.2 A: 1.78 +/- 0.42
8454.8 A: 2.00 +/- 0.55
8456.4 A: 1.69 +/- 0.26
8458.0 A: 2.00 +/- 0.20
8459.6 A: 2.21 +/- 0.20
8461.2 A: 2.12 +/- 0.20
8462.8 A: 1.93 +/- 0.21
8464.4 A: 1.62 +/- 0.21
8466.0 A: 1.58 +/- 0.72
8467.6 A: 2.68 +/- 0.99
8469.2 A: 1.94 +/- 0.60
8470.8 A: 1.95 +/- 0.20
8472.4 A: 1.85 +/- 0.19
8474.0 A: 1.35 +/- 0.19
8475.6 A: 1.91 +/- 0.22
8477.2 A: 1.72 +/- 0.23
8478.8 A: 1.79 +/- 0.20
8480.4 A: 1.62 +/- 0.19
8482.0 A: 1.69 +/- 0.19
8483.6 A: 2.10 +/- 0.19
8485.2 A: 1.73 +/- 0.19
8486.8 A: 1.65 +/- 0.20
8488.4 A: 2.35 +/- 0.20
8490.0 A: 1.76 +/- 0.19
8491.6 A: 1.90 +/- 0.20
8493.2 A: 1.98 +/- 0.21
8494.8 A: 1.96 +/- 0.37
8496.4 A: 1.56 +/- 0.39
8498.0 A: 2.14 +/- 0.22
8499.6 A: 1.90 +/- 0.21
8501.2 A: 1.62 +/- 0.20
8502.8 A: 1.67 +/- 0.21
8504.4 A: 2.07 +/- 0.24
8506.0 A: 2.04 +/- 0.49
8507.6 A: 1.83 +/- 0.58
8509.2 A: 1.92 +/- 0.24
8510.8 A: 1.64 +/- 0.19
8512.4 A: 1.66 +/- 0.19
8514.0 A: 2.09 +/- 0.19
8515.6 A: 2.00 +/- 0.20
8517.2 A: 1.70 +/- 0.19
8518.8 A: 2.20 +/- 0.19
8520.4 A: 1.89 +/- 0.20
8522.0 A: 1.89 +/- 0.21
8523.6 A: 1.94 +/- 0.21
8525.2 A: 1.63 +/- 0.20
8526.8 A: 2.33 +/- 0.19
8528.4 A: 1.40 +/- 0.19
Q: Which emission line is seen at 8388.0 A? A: [S II]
